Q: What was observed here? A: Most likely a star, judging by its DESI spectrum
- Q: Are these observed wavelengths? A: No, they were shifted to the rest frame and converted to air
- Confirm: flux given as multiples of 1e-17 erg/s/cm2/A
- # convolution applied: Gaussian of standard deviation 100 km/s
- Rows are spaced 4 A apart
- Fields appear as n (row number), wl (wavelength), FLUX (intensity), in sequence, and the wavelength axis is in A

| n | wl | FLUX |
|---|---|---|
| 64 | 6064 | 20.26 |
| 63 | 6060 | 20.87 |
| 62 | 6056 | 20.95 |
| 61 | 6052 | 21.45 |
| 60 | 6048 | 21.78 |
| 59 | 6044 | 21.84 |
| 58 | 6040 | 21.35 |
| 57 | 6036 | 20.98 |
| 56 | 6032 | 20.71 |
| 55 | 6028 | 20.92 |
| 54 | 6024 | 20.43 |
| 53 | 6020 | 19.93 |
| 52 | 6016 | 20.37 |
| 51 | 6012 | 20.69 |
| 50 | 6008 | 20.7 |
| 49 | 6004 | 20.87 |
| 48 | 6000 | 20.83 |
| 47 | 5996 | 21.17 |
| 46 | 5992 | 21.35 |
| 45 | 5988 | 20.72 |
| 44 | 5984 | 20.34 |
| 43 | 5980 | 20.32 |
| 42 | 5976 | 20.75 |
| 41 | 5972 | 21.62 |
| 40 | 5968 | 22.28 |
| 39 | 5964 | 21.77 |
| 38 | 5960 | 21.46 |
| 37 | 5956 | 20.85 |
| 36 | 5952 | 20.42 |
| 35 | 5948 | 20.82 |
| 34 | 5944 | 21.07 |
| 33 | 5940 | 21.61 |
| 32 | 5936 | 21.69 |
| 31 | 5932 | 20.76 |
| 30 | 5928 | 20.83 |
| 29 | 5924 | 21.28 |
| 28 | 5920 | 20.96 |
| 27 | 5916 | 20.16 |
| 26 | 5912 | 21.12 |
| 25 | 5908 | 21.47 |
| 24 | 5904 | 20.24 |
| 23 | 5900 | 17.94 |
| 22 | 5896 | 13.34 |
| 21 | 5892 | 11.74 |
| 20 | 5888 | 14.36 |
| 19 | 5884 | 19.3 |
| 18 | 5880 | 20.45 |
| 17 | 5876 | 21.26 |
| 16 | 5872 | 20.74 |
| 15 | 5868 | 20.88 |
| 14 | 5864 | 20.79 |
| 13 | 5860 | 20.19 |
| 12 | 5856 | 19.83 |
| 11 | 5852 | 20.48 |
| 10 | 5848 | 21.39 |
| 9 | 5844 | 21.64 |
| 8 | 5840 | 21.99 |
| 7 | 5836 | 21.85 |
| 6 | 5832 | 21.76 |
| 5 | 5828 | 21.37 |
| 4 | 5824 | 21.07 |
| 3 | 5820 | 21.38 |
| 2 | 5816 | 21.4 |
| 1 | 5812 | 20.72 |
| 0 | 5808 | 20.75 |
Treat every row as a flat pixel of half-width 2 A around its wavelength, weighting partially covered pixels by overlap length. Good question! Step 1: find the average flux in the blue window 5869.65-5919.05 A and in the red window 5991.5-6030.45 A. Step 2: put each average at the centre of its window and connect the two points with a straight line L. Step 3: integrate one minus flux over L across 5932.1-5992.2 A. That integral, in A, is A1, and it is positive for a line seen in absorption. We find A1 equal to -4.0 A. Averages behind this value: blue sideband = 18.6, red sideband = 20.7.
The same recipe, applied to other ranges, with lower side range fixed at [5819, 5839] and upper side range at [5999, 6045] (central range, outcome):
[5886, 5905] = 5.3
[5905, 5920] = 0.2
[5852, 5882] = 1.1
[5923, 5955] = 0.1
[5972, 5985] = 0.2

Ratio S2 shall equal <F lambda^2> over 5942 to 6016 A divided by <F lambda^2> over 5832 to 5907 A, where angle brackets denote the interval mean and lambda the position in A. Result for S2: 1.1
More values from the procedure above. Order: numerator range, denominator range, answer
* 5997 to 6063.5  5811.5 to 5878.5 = 1.05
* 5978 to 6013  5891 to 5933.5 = 1.11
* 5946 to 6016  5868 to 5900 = 1.23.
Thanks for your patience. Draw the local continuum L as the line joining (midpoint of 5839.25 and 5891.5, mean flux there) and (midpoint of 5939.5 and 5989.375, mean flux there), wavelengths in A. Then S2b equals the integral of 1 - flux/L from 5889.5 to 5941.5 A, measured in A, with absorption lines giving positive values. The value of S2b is 2.9 A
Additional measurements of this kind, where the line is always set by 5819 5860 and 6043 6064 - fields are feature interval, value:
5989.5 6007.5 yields 0.19 A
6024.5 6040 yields 0.26 A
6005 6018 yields 0.39 A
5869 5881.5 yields 0.23 A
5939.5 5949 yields 0.05 A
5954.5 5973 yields -0.33 A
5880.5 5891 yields 2.16 A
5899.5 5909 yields 0.54 A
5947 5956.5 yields 0.26 A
